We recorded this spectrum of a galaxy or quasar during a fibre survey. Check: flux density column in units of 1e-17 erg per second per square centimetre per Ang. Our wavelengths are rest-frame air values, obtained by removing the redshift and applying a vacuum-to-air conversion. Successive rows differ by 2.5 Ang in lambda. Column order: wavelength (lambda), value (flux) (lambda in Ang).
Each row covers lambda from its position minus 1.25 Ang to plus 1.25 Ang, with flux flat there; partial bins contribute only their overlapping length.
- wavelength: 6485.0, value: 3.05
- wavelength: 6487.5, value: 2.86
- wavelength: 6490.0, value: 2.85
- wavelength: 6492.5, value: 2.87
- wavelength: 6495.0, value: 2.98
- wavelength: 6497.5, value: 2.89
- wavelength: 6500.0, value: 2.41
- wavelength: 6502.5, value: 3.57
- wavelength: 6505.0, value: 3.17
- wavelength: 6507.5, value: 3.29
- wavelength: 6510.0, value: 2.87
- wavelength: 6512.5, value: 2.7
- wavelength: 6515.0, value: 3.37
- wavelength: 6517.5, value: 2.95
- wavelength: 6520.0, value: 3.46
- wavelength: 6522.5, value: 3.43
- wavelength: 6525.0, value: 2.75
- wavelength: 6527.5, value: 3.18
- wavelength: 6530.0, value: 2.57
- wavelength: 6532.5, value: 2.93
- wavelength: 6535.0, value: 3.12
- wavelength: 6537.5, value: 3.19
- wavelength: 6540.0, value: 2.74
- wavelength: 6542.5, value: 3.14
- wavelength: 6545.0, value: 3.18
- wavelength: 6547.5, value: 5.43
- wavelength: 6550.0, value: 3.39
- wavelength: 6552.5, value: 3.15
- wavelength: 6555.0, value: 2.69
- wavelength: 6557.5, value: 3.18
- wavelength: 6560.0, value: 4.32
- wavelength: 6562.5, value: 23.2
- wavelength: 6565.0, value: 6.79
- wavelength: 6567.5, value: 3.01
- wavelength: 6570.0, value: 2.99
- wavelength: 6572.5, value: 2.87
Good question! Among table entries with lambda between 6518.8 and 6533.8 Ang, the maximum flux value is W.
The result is 3.46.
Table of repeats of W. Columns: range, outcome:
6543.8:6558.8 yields 5.43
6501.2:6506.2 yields 3.57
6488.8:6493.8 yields 2.87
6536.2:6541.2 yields 3.19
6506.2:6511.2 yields 3.29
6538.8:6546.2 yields 3.18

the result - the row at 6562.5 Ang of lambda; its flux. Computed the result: 23.2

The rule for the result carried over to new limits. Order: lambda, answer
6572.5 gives 2.87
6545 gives 3.18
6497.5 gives 2.89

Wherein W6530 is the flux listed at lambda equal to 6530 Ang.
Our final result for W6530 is 2.57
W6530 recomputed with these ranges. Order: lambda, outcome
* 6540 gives 2.74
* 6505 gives 3.17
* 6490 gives 2.85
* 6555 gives 2.69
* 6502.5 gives 3.57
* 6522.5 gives 3.43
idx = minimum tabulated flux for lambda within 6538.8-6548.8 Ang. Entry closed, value 2.74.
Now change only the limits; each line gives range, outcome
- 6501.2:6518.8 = 2.7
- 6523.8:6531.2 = 2.57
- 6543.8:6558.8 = 2.69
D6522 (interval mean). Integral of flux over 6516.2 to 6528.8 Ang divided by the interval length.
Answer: 3.15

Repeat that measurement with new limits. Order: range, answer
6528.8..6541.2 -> 2.91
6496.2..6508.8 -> 3.06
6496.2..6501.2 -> 2.66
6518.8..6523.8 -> 3.44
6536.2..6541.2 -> 2.97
